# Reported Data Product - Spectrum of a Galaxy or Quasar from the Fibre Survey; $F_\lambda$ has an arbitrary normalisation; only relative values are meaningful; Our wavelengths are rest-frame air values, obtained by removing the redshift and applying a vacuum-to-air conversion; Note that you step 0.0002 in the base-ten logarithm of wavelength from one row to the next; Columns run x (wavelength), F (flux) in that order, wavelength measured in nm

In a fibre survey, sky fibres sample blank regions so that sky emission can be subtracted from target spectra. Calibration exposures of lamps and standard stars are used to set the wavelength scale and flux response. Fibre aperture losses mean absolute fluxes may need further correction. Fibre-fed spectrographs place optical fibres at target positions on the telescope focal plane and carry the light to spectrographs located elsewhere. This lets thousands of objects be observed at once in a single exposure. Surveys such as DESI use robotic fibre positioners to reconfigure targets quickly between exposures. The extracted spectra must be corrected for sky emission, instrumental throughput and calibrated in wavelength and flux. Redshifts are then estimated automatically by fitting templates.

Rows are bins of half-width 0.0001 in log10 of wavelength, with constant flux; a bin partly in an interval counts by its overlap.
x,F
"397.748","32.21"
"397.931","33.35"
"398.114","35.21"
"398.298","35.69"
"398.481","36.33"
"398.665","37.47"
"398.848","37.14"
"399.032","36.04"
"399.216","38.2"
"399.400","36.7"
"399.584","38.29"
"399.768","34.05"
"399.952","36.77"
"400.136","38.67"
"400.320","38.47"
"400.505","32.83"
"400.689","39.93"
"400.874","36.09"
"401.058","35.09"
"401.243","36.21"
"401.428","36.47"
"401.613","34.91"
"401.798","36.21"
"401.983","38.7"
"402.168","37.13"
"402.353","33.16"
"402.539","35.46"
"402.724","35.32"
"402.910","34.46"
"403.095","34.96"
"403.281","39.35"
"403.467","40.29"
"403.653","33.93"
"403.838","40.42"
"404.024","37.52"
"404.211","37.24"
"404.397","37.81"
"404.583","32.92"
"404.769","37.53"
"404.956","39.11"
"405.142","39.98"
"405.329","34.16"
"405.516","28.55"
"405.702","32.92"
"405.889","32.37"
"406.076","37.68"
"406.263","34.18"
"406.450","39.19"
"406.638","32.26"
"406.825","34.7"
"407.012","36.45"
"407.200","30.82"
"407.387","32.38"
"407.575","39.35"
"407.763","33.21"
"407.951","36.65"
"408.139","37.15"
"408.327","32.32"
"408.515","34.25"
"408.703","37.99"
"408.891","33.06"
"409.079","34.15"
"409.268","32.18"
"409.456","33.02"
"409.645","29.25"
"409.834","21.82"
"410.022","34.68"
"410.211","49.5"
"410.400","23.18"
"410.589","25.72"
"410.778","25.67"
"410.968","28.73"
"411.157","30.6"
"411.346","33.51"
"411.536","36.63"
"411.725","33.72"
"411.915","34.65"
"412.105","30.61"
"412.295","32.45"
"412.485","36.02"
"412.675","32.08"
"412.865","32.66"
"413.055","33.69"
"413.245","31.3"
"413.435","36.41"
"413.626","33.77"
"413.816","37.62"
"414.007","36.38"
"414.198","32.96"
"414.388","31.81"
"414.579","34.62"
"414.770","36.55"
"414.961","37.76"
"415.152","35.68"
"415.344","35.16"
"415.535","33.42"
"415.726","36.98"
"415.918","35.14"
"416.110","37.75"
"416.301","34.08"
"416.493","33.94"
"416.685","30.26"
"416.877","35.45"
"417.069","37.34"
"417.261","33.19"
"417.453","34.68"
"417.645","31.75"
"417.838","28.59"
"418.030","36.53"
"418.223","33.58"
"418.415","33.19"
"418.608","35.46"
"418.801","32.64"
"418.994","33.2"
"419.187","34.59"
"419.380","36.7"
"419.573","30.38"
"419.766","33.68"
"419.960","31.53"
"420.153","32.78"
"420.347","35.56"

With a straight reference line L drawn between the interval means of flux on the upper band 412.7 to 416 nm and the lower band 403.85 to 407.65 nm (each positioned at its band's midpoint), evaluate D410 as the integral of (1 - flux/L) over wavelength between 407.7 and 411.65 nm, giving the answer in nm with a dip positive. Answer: 0.29 nm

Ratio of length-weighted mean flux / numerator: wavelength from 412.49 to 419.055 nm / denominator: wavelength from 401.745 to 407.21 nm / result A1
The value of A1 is 1.0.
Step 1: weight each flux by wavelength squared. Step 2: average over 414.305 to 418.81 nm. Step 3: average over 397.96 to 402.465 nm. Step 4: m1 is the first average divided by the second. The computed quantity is 1.02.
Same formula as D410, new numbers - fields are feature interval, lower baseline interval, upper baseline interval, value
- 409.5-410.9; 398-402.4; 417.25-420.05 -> 0.190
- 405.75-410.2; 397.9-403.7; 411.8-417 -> 0.151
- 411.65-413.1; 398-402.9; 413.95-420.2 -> 0.066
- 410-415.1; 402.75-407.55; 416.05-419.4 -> 0.177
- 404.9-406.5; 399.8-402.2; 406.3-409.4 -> 0.008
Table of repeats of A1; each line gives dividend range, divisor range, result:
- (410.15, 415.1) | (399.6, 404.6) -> 0.91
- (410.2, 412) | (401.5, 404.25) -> 0.86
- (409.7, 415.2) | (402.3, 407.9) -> 0.93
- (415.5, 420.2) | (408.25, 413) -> 1.05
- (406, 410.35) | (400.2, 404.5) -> 0.94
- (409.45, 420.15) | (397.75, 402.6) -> 0.92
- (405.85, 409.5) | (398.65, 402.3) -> 0.95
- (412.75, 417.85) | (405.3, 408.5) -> 1.00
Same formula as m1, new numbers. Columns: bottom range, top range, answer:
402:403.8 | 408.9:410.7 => 0.90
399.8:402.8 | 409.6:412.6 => 0.92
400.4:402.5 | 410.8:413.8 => 0.97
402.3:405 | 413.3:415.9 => 1.02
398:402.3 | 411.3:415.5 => 1.00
